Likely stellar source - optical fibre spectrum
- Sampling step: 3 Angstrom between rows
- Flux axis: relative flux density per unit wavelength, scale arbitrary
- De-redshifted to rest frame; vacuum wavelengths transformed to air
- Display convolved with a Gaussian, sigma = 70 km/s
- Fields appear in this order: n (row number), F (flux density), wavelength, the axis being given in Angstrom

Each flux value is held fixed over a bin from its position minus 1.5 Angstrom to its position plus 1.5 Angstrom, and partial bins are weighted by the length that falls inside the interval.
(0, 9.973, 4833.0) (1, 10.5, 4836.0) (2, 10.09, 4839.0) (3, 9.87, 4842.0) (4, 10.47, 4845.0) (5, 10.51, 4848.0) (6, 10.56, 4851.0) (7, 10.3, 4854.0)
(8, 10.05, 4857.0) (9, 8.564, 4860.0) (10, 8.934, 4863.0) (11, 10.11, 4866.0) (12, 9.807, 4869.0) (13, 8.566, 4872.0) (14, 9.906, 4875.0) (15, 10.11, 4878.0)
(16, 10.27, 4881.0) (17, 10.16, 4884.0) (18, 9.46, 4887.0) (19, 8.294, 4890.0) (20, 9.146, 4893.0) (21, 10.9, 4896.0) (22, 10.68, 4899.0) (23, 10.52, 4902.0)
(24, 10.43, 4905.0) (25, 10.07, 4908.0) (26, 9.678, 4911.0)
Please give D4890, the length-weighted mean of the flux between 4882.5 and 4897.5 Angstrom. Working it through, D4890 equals 9.59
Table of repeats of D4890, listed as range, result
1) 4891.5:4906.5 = 10.3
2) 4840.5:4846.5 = 10.2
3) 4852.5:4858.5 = 10.2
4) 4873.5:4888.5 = 9.98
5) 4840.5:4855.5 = 10.3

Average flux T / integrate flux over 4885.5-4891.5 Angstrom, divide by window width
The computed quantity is 8.88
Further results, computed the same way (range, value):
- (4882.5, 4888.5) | 9.81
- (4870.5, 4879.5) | 9.53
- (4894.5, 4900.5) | 10.8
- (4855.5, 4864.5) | 9.18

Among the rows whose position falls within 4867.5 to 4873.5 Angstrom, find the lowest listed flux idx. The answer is 8.566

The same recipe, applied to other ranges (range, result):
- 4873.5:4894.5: 8.294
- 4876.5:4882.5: 10.11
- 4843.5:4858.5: 10.05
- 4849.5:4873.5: 8.564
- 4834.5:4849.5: 9.87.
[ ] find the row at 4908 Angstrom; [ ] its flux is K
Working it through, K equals 10.07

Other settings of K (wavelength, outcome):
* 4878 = 10.11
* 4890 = 8.294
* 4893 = 9.146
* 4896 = 10.9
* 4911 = 9.678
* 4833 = 9.973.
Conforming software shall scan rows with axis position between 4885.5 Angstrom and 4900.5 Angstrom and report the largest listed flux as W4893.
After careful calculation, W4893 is 10.9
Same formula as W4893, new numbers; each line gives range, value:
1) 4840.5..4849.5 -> 10.51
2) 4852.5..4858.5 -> 10.3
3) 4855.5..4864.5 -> 10.05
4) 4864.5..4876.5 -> 10.11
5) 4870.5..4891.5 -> 10.27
